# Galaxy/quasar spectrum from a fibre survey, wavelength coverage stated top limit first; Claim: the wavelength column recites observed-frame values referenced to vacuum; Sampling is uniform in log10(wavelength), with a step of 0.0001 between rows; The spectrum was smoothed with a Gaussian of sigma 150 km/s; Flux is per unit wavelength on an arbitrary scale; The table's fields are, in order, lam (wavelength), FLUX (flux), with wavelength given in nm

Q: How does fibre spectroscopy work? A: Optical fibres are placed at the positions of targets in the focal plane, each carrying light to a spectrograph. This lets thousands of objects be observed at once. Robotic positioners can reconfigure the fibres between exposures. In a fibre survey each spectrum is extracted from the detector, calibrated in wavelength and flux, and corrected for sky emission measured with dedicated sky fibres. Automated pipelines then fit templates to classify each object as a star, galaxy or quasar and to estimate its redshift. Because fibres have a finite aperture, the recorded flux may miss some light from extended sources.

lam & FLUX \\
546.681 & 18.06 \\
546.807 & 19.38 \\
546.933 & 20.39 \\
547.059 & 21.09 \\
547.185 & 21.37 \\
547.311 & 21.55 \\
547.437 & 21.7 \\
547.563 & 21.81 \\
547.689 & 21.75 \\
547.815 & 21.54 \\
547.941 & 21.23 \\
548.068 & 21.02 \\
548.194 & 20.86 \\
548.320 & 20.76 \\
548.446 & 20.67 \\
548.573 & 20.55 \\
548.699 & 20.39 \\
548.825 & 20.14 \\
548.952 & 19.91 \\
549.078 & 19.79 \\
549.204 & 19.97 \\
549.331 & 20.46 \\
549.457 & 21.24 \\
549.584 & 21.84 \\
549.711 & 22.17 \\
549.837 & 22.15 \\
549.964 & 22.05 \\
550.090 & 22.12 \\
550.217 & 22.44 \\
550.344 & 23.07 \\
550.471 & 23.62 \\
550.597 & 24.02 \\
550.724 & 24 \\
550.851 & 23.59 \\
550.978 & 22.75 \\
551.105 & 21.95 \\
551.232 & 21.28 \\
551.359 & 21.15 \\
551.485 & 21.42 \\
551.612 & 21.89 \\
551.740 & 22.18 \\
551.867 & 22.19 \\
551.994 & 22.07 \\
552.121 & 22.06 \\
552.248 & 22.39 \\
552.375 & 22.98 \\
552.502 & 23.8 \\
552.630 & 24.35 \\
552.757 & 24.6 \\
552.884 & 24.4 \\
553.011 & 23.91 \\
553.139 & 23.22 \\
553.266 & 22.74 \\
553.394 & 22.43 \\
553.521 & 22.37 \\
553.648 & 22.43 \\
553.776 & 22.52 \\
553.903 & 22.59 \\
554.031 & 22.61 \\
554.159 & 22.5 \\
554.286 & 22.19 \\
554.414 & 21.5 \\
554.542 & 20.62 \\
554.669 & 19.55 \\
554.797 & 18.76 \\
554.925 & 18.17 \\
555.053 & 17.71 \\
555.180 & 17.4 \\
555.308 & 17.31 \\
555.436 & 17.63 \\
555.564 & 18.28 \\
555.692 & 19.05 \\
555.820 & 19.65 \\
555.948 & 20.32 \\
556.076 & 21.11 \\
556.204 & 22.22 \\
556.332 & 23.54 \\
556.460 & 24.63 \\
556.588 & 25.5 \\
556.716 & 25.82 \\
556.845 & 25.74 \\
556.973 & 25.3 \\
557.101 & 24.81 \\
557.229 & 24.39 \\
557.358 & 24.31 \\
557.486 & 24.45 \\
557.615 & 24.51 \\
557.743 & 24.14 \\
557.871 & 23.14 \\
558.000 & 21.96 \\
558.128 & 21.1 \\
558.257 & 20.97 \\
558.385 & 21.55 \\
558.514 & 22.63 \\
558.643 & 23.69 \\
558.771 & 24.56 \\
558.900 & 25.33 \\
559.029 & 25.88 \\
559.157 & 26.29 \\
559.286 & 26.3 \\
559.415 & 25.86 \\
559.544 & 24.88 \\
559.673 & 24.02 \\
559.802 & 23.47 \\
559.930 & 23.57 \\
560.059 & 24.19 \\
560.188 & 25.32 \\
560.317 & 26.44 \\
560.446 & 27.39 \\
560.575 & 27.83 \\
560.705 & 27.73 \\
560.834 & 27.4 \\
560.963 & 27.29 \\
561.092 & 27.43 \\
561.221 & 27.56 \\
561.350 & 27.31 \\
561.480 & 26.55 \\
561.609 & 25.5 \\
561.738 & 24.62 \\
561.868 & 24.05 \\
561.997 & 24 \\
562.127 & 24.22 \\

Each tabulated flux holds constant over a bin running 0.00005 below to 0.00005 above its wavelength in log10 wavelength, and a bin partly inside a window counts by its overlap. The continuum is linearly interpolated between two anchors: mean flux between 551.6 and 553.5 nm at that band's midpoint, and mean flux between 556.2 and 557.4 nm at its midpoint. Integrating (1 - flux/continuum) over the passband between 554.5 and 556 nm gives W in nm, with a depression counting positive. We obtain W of 0.34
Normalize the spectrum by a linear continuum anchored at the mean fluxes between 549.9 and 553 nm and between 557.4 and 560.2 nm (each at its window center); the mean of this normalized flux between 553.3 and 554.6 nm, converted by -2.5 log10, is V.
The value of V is 0.05 mag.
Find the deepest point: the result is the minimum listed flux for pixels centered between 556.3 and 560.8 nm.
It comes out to 20.97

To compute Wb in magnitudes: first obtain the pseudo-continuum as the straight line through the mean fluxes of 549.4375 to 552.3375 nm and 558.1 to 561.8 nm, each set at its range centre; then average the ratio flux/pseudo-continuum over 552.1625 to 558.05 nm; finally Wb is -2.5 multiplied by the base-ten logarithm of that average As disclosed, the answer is 0.069 mag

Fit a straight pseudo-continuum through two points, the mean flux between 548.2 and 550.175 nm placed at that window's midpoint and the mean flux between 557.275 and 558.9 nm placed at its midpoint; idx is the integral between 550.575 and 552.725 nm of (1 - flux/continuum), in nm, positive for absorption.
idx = -0.10 nm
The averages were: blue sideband 21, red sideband 23.2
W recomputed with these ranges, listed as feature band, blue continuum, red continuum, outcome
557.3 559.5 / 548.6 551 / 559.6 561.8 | 0.11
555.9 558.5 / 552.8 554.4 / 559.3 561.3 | 0.11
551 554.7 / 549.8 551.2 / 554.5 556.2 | -0.26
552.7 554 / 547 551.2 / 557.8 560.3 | -0.03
